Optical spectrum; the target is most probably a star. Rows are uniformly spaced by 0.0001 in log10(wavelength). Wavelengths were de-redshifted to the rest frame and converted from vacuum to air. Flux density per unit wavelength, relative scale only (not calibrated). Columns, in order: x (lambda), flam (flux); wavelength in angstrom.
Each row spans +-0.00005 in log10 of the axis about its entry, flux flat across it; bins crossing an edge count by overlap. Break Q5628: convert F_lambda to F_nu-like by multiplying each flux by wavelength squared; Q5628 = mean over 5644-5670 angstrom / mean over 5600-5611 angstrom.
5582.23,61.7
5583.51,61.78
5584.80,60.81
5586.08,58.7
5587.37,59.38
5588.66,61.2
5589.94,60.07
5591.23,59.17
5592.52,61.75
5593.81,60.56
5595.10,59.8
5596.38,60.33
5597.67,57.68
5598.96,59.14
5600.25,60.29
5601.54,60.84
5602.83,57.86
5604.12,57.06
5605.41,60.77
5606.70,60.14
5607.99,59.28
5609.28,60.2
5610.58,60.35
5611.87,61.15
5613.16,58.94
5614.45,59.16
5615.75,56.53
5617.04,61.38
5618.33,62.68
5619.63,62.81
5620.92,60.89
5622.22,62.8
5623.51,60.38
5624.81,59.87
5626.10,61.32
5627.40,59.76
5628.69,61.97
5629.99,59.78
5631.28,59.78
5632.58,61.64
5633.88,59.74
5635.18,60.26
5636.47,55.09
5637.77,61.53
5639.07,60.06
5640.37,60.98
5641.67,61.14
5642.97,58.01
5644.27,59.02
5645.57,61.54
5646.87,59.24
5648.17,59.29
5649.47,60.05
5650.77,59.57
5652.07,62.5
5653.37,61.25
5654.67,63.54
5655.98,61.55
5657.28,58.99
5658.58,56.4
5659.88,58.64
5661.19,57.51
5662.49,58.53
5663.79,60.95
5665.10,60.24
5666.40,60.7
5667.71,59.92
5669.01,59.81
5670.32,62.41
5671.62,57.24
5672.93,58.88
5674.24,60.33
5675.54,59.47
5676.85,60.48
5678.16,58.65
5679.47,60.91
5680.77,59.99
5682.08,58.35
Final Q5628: 1.03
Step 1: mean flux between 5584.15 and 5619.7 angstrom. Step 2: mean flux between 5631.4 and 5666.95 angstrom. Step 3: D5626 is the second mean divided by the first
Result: 1.00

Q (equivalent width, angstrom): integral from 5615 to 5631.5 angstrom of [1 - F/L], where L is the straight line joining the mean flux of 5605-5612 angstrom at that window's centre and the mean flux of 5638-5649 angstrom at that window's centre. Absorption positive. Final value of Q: -0.2 angstrom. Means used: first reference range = 60.2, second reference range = 59.9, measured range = 60.8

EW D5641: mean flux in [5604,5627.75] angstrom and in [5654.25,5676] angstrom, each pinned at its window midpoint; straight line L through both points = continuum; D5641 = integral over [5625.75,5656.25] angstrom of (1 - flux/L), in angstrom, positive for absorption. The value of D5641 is -0.2 angstrom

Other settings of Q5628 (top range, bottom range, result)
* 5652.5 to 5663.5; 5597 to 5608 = 1.03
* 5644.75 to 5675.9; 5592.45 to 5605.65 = 1.03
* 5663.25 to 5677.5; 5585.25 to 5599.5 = 1.03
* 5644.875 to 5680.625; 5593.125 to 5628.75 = 1.02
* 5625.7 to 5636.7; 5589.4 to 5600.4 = 1.02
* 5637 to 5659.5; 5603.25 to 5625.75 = 1.01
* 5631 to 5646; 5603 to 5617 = 1.02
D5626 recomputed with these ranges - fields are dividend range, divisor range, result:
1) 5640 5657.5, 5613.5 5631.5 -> 1.00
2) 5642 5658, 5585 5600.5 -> 1.01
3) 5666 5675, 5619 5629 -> 0.98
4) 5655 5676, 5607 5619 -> 0.99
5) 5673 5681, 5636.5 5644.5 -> 1.00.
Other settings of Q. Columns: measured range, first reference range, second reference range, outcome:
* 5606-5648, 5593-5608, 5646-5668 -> -0.3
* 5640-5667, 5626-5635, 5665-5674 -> 0.1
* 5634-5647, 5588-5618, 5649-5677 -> 0.0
